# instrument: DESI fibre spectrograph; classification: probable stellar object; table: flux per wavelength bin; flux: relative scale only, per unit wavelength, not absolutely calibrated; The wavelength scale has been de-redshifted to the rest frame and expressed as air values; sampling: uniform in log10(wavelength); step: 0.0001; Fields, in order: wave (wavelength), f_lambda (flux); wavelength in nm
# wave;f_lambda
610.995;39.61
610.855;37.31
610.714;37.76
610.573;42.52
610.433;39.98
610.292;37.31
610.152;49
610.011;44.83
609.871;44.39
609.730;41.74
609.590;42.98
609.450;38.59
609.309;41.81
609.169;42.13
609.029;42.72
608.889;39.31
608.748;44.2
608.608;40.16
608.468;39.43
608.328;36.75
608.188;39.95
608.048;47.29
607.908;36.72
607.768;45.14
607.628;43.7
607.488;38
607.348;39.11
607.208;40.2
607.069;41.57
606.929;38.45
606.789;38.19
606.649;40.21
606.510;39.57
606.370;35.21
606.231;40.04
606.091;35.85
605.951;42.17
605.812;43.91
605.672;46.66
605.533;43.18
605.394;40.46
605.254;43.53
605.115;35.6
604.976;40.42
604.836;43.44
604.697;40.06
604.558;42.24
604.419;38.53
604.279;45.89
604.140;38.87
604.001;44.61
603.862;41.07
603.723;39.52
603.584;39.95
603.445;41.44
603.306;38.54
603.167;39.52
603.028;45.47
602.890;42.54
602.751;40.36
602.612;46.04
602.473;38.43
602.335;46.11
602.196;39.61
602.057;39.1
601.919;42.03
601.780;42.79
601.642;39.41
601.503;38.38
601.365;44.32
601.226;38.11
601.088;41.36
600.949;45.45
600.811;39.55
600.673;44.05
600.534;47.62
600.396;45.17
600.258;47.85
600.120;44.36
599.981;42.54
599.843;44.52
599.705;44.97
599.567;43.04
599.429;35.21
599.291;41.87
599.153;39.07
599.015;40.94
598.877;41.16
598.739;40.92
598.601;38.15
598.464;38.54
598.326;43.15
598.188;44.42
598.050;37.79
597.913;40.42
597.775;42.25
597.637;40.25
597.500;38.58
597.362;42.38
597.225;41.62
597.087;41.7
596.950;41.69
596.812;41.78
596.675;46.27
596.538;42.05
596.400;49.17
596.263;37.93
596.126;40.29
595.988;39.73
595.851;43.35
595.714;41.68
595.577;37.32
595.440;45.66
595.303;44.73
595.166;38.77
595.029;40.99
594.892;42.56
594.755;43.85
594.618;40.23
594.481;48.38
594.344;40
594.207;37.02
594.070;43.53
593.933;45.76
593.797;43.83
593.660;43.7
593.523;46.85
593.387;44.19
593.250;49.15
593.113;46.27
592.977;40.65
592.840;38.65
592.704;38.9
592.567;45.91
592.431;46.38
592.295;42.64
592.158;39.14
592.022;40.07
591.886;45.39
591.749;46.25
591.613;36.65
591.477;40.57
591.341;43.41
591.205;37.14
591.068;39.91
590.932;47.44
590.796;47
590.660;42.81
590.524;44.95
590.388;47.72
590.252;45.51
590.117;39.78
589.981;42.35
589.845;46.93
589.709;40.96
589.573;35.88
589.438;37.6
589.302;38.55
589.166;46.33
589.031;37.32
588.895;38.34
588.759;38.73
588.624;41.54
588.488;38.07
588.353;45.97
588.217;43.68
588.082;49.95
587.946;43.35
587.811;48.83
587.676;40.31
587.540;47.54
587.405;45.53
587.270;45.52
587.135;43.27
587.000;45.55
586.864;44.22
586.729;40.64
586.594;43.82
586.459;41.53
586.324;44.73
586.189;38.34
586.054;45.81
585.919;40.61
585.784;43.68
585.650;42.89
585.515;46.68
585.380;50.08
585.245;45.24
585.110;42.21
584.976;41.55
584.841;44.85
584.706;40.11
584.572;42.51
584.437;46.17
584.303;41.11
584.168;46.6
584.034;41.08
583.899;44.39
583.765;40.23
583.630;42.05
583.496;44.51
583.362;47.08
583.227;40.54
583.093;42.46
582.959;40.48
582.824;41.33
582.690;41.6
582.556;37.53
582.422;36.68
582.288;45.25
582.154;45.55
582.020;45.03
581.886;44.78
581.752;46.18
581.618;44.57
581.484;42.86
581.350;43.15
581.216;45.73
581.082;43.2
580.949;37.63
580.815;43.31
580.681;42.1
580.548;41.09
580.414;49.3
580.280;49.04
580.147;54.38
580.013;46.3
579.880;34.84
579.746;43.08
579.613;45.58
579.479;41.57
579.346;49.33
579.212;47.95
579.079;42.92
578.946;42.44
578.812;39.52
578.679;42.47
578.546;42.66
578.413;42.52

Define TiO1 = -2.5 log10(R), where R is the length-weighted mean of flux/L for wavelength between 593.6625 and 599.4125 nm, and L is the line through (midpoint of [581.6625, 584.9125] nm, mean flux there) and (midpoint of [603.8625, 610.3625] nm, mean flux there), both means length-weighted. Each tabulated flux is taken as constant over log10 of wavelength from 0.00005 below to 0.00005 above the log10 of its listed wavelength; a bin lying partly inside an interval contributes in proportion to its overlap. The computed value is 0.01 mag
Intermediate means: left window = 42.8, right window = 41.2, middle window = 41.7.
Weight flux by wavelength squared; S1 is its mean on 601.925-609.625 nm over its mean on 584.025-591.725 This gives 1.0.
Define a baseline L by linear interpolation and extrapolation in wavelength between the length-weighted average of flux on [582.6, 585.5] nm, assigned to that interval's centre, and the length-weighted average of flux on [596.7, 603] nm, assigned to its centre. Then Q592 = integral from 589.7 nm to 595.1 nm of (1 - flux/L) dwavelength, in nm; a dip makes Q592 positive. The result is -0.08 nm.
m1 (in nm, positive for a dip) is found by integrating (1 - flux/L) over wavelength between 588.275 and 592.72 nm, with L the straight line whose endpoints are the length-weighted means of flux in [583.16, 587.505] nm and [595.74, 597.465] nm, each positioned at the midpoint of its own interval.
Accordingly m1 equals 0.09 nm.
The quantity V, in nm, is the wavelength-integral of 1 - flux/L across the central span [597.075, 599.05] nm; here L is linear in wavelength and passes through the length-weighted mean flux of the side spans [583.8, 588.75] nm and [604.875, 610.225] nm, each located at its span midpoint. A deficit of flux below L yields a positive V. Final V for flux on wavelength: 0.071 nm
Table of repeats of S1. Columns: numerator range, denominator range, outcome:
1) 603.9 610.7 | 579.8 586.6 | 1.03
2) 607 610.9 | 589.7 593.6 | 1.01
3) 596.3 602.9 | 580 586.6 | 1.02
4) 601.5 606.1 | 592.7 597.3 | 1.00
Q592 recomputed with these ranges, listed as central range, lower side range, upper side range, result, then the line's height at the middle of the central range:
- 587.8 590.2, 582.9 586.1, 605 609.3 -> 0.06 nm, 42.9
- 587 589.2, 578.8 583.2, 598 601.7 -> -0.02 nm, 42.9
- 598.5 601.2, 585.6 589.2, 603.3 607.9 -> -0.06 nm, 41.5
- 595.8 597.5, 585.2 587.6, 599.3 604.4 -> 0.03 nm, 42.8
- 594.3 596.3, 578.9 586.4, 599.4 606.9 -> 0.03 nm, 42.4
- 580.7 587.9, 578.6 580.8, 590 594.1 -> 0.11 nm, 44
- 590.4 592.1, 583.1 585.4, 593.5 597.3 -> 0.00 nm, 42.8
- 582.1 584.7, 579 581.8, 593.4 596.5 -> 0.10 nm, 44.1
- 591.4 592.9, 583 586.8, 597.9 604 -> 0.02 nm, 42.6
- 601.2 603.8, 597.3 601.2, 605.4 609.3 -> 0.02 nm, 41.5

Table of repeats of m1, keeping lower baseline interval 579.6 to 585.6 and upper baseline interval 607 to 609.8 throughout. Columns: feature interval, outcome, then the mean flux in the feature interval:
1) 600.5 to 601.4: -0.019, 42.6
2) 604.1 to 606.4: 0.018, 41.1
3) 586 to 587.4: -0.009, 43.4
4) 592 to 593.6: -0.029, 43.3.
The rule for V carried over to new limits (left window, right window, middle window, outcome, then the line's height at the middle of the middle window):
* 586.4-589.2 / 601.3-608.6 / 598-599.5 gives 0.06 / 41.8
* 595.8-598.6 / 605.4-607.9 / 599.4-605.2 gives -0.12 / 41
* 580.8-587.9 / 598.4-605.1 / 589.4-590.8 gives 0.00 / 42.8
